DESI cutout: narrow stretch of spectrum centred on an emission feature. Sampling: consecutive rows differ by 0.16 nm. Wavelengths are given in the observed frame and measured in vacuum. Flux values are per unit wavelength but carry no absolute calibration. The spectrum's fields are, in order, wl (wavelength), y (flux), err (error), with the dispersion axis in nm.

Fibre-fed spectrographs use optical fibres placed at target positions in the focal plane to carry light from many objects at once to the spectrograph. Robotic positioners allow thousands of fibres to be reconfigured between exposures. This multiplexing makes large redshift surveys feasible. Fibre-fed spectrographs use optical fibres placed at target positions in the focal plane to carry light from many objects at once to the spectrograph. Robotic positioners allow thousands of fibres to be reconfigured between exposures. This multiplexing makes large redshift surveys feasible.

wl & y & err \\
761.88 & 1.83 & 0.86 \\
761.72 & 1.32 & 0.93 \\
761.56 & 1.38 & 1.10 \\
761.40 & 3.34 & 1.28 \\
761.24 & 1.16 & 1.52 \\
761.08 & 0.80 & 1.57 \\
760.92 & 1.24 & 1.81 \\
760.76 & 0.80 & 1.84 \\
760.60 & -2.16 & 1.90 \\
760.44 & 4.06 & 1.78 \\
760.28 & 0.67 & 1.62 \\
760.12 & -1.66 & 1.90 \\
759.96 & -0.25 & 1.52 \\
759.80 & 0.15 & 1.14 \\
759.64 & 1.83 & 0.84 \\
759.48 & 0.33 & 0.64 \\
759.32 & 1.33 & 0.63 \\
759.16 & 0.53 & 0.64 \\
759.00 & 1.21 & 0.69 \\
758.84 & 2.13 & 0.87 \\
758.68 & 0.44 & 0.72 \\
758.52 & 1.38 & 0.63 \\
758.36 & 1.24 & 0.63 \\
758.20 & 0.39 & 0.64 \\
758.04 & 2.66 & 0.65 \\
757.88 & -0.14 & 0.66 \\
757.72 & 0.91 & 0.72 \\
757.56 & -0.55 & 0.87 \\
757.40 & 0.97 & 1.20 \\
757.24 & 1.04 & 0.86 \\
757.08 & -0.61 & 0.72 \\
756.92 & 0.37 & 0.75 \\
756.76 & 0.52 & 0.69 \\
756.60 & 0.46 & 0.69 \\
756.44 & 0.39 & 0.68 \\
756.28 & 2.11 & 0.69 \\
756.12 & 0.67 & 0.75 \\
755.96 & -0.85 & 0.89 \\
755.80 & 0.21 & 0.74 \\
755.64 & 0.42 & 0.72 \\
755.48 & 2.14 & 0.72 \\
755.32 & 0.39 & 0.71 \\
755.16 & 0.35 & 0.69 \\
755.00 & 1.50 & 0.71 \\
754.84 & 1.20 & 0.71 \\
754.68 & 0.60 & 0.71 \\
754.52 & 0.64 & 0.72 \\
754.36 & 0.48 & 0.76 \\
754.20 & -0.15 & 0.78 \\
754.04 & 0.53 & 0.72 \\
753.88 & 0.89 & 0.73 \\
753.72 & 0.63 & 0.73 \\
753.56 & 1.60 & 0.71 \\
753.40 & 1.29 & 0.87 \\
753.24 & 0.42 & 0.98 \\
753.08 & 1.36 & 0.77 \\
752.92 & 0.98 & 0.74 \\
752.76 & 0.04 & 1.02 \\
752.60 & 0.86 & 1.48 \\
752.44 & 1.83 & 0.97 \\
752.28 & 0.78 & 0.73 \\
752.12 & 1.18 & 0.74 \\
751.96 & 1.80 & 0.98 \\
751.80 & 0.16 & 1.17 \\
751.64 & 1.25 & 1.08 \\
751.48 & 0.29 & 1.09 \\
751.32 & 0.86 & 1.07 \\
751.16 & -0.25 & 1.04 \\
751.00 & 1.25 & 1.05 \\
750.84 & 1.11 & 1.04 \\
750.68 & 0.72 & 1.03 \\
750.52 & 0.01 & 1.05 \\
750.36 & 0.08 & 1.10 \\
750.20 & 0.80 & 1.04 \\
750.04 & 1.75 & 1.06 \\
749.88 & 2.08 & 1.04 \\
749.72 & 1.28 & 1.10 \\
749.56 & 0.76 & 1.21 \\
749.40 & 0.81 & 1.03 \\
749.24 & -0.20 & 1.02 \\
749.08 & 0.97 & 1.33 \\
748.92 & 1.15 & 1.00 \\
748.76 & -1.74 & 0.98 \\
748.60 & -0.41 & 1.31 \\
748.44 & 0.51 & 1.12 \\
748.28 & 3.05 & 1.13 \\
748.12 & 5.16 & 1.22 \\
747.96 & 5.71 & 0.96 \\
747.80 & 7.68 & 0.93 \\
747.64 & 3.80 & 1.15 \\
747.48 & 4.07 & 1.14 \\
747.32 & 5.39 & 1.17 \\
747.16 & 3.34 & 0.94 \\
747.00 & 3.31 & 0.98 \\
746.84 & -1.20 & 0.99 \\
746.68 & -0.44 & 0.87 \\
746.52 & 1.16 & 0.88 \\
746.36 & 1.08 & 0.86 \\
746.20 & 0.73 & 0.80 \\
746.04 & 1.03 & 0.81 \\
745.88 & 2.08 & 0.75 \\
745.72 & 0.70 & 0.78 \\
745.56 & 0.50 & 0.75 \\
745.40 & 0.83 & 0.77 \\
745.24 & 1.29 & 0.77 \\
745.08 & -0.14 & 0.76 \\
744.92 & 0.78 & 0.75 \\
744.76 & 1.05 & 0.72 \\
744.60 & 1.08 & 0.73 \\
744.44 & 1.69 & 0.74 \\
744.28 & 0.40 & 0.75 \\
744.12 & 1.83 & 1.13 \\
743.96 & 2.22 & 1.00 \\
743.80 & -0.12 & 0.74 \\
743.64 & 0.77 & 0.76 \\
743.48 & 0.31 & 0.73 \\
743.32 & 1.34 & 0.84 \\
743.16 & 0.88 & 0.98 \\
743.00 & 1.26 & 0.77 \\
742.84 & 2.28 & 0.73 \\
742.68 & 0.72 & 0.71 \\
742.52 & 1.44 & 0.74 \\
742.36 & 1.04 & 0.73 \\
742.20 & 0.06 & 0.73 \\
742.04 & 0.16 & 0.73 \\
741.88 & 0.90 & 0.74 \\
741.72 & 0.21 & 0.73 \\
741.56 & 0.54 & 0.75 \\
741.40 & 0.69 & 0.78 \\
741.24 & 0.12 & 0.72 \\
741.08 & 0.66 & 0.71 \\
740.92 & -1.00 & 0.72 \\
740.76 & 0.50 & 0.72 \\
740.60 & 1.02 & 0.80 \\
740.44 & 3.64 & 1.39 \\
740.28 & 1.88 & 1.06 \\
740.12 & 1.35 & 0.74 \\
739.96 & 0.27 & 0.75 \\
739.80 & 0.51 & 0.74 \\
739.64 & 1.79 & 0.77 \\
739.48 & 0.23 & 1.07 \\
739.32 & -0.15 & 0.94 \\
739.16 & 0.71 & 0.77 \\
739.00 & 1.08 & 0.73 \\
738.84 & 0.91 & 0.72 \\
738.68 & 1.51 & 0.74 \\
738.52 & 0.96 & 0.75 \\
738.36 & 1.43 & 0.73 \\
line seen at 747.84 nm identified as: [O II] 3727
